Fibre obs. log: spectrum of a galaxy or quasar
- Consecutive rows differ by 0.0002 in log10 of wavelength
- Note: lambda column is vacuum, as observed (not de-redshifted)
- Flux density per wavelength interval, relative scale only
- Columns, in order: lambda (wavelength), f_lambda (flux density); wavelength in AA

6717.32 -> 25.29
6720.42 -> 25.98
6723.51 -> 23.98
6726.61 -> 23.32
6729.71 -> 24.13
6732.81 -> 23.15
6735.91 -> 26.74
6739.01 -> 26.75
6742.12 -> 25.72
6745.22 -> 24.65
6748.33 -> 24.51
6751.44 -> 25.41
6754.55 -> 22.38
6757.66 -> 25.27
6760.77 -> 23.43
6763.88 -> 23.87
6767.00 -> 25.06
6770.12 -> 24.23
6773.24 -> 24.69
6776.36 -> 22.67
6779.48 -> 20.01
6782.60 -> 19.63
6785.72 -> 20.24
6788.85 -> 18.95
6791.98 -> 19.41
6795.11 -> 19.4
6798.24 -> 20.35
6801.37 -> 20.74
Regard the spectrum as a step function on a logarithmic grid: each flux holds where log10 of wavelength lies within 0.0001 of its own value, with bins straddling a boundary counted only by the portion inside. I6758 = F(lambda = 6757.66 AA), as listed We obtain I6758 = 25.27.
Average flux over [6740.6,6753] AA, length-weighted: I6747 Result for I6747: 25.1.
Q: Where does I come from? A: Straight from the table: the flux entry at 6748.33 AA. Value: 24.51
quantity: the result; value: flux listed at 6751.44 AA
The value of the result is 25.41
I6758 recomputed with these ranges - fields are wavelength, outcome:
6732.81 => 23.15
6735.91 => 26.74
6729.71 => 24.13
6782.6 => 19.63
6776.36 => 22.67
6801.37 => 20.74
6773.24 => 24.69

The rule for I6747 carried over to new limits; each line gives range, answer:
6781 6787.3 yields 19.9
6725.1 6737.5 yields 24.4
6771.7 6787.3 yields 21.4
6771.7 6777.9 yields 23.7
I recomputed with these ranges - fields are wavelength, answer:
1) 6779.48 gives 20.01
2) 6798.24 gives 20.35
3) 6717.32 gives 25.29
